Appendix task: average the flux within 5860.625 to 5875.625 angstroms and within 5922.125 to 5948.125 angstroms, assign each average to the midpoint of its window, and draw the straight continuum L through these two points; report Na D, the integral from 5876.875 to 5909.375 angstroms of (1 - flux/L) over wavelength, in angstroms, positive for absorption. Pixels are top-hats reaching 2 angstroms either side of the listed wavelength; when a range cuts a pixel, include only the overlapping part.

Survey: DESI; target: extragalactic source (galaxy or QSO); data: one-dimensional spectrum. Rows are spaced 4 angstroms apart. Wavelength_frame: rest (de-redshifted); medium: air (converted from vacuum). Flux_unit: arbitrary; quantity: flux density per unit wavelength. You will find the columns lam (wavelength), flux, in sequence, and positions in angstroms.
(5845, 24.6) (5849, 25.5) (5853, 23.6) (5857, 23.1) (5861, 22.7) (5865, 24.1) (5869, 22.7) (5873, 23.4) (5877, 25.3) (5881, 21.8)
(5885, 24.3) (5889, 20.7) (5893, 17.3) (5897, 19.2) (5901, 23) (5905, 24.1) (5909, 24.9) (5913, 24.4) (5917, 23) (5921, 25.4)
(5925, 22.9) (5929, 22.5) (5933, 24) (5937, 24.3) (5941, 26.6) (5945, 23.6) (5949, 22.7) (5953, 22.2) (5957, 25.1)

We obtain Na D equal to 2.2 angstroms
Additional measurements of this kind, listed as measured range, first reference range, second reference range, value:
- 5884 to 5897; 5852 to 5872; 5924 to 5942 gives 1.8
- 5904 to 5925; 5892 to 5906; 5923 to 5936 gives -2.0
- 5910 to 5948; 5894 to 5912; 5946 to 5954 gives -2.4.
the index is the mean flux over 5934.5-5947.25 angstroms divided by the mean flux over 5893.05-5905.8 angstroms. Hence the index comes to 1.2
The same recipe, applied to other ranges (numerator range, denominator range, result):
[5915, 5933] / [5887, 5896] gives 1.24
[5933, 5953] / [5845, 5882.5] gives 1.02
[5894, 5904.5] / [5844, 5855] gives 0.86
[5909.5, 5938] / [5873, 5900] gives 1.10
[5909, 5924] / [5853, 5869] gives 1.04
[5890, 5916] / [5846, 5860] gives 0.92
